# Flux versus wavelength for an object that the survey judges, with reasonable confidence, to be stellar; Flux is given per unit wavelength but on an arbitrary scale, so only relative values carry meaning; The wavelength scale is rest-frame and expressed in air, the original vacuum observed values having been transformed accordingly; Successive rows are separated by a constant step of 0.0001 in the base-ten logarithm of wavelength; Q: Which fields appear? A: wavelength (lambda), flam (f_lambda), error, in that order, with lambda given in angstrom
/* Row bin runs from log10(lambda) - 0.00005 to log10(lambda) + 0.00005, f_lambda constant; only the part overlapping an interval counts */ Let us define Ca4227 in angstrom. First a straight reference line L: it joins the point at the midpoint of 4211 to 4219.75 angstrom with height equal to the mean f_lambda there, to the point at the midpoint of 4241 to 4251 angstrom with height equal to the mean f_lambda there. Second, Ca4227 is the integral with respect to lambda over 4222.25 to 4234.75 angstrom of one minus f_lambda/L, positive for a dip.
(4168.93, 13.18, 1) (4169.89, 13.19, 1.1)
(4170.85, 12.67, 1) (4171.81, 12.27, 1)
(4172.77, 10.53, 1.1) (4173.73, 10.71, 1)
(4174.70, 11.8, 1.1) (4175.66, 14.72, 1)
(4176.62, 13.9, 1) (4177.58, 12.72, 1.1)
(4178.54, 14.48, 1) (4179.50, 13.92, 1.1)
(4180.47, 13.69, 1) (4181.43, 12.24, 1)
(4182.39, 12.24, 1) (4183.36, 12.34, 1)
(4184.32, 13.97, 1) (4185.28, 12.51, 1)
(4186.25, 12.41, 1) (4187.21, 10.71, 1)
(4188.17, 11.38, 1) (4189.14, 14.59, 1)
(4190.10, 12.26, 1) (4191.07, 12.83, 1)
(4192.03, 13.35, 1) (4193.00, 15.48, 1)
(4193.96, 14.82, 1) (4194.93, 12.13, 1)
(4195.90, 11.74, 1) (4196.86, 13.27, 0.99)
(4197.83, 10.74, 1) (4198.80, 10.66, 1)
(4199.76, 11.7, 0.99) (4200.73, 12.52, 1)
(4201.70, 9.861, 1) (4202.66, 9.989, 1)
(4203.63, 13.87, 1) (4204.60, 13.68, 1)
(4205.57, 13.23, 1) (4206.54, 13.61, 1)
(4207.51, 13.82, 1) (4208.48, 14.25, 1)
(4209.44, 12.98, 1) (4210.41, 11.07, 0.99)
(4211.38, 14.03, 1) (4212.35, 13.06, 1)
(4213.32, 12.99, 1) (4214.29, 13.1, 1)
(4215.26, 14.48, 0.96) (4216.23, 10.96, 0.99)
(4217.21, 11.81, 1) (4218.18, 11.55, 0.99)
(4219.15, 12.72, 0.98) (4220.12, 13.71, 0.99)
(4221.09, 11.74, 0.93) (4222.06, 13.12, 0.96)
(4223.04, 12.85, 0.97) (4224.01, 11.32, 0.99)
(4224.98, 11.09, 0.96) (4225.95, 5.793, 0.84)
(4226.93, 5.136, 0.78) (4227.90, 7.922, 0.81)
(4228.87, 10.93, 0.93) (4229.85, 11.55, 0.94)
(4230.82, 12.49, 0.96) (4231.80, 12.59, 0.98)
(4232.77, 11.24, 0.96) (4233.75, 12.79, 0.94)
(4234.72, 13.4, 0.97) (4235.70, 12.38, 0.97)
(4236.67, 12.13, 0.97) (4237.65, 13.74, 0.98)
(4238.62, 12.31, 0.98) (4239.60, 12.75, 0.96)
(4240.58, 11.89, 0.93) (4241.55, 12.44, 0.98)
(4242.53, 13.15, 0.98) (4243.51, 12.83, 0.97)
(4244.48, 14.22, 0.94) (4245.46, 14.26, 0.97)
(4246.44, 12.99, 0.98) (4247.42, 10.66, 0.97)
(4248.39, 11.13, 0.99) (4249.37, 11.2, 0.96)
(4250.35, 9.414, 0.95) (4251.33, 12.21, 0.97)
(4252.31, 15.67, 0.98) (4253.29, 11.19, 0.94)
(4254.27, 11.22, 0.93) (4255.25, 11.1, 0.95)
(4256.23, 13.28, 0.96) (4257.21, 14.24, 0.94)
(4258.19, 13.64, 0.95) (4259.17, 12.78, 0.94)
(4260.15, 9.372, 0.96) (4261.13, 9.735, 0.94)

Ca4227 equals 1.9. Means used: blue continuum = 12.7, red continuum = 12.2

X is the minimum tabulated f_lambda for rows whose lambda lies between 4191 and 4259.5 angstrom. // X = 5.136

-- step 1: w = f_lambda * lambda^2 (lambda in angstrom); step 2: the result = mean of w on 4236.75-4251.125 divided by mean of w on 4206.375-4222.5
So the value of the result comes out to 1.0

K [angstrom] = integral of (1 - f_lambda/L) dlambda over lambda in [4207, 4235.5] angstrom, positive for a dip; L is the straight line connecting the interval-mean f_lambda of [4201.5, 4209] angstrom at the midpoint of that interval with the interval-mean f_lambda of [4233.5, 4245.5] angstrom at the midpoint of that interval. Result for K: 2.3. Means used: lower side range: 12.9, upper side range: 12.9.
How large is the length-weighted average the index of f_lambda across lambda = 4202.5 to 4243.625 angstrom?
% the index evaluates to 12.2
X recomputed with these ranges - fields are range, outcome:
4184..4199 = 10.66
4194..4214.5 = 9.861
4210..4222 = 10.96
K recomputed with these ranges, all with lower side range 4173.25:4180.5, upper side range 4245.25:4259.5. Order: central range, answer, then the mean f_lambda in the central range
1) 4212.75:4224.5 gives 0.15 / 12.5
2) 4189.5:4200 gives 0.25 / 12.7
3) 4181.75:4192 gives 0.41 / 12.6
